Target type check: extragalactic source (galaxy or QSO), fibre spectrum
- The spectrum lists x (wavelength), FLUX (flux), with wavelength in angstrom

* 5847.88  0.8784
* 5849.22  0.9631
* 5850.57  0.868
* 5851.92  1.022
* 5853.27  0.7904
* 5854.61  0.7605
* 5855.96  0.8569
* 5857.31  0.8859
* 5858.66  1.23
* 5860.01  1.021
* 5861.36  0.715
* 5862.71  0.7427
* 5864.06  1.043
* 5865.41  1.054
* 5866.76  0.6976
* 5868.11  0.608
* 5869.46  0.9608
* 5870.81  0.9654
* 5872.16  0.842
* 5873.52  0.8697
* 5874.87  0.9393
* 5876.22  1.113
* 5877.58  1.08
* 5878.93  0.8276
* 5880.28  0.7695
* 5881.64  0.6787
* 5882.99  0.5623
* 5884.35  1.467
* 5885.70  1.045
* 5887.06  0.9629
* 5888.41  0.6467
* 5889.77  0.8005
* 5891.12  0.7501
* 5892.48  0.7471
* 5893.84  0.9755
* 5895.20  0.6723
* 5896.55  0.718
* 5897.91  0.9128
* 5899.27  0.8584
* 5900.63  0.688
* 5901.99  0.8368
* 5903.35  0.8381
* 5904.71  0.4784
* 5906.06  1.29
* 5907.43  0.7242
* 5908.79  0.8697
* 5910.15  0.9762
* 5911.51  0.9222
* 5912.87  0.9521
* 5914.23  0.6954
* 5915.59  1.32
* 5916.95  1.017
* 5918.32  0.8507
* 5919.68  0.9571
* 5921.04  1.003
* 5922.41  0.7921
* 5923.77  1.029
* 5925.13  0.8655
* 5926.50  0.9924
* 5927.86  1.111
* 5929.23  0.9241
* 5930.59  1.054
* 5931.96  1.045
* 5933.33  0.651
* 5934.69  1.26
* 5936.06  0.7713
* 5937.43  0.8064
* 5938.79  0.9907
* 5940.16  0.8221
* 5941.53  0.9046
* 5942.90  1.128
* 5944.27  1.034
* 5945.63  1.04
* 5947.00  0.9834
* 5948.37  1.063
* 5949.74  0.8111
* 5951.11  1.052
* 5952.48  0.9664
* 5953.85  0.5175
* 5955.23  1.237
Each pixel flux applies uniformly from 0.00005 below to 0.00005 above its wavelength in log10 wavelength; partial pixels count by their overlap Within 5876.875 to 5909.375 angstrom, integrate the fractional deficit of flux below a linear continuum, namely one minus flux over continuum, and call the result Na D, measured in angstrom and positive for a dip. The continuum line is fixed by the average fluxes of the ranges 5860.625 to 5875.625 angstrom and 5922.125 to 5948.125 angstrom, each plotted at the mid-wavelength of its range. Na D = 2.03 angstrom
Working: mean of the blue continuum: 0.86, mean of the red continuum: 0.963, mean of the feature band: 0.842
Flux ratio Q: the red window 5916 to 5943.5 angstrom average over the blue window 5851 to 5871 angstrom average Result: 1.07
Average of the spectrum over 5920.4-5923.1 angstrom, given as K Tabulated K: 0.896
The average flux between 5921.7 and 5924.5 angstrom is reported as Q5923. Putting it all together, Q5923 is 0.911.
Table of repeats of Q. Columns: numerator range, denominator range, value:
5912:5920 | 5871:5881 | 1.05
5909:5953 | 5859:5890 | 1.08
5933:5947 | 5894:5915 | 1.14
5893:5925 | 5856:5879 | 0.96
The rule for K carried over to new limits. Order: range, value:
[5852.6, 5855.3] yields 0.778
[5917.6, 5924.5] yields 0.926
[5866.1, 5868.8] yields 0.655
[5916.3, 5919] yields 0.931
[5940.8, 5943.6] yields 1.01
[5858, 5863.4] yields 0.926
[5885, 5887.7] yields 1.01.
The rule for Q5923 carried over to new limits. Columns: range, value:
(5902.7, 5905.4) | 0.663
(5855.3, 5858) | 0.873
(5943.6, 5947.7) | 1.02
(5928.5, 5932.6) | 1.01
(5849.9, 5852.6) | 0.943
